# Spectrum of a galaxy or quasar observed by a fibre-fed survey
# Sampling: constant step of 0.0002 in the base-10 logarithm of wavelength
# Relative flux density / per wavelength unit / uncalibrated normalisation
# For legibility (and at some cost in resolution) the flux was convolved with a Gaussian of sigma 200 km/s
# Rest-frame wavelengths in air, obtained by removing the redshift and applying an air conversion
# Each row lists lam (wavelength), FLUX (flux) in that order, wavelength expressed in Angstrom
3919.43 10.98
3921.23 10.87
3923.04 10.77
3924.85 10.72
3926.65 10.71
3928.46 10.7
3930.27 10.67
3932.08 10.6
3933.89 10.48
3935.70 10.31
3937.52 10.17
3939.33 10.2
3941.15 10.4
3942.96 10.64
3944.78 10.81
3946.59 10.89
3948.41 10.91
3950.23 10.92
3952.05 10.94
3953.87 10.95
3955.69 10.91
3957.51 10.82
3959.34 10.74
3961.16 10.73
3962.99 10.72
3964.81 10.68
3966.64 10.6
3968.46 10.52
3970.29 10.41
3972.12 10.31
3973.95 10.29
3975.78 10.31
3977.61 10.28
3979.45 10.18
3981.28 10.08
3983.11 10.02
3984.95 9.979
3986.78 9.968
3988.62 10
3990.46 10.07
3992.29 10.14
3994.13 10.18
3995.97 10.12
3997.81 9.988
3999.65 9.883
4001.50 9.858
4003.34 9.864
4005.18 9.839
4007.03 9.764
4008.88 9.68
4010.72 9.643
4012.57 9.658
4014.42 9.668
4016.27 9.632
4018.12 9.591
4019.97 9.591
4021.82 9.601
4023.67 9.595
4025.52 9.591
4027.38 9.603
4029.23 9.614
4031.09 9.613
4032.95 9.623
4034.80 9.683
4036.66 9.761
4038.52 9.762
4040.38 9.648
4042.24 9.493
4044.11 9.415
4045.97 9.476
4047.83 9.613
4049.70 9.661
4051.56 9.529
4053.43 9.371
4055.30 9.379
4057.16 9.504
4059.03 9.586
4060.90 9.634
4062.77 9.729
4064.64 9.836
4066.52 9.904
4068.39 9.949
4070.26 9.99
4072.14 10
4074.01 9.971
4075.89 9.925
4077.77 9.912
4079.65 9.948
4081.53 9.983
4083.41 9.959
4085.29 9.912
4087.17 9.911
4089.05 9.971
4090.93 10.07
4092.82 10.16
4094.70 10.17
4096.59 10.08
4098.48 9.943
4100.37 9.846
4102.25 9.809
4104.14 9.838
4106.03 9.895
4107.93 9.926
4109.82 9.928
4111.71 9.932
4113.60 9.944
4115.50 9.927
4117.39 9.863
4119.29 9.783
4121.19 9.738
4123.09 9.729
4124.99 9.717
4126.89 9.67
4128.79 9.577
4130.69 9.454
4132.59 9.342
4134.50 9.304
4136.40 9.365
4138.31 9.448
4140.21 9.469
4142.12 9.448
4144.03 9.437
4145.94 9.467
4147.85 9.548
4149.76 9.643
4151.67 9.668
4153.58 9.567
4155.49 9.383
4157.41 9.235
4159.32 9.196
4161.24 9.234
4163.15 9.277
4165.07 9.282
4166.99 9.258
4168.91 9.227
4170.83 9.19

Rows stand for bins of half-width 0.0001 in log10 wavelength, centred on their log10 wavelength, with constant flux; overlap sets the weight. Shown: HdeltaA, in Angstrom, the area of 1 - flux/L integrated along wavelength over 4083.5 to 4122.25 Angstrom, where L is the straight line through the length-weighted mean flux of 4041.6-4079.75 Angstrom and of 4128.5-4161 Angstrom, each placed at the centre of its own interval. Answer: -1.5 Angstrom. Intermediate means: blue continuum 9.7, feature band 9.93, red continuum 9.44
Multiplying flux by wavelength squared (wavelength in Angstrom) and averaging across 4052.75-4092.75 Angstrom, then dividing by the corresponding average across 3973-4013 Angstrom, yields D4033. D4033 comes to 1.02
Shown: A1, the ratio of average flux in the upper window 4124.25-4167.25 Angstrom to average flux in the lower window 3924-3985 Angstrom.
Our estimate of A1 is 0.9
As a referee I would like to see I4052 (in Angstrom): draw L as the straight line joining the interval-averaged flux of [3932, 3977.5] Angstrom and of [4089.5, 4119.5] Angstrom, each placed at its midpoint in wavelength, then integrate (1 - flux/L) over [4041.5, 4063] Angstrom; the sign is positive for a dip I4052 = 1.4 Angstrom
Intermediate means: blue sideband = 10.6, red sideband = 9.95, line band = 9.53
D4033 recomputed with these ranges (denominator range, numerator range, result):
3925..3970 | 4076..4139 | 1.00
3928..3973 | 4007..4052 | 0.94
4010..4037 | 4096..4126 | 1.07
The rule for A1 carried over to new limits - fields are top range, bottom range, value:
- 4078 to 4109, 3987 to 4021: 1.01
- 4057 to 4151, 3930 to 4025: 0.96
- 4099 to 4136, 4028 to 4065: 1.02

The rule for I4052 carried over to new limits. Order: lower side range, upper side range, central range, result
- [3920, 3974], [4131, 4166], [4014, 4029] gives 0.86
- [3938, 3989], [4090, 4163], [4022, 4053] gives 1.62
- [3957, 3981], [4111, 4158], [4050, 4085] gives 0.58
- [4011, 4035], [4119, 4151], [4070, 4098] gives -1.24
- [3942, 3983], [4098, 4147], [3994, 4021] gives 1.47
